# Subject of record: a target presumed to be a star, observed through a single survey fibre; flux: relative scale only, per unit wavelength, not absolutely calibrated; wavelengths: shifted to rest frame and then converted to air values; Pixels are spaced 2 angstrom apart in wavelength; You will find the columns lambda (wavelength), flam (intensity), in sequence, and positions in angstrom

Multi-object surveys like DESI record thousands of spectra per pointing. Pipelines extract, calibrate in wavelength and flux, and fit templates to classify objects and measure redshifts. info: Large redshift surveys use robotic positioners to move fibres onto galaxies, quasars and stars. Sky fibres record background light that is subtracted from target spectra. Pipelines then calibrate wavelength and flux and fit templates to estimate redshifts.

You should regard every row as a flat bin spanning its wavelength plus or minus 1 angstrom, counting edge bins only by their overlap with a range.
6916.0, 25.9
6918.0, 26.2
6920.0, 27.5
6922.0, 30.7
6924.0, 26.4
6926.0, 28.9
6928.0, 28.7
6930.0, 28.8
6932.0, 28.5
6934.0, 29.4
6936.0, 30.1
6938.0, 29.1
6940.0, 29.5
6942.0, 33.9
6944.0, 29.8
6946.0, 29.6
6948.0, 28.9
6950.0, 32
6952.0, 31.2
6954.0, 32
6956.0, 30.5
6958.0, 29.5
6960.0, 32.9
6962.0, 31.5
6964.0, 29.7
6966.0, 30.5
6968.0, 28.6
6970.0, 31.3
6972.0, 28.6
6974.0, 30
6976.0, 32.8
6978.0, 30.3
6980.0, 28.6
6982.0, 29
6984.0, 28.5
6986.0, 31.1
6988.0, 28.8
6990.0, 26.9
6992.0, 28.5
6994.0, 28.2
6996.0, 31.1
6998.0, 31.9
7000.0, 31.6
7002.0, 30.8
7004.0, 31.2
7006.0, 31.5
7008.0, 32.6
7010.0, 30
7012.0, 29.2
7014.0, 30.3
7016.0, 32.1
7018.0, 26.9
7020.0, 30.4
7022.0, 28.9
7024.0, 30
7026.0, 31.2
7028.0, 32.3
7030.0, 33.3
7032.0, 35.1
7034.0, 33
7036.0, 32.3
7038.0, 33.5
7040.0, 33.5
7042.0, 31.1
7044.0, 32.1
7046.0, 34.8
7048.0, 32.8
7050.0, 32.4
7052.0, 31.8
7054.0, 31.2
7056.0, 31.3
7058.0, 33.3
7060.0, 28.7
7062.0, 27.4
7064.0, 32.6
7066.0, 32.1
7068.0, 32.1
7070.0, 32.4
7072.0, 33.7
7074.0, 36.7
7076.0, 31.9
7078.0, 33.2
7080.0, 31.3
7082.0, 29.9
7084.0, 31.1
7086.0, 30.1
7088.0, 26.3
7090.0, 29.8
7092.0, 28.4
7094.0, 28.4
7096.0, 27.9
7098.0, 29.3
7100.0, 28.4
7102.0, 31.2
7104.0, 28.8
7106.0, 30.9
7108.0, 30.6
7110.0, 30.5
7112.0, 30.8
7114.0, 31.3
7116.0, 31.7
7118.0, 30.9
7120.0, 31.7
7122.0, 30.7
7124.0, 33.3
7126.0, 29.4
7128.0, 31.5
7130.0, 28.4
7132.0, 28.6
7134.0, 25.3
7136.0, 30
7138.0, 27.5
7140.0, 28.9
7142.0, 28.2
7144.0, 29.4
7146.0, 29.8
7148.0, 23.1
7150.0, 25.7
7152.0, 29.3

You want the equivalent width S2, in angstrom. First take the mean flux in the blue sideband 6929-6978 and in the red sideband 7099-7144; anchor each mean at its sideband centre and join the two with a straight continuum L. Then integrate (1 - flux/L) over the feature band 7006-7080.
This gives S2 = -4.17 angstrom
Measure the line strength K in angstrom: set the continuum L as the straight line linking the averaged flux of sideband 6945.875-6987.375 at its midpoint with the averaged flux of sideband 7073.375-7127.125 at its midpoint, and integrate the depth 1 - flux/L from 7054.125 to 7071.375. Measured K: -0.5 angstrom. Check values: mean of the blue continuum 30.3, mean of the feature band 31.3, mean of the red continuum 30.5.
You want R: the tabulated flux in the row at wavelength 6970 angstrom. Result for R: 31.3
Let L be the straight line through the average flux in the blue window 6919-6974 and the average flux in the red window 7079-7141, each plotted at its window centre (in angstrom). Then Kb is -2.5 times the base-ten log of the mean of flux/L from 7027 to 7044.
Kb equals -0.11 mag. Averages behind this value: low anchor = 29.9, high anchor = 29.8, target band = 33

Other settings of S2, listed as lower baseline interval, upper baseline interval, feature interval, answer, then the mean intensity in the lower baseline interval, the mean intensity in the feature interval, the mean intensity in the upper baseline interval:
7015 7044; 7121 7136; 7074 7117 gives 0.11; 31.7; 30.2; 29.6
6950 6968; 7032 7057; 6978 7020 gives 2.30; 30.9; 30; 32.6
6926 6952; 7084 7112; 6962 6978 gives -0.28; 29.9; 30.3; 29.4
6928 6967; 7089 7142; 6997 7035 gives -1.35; 30.3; 31.2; 29.7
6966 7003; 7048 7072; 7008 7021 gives 0.20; 29.8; 30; 31.5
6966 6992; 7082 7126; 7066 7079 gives -1.43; 29.5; 33.2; 30.1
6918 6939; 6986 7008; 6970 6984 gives -0.06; 28.7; 29.9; 30.2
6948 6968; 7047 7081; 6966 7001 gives 1.54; 30.9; 29.8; 32.1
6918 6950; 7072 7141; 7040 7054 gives -1.22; 29.3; 32.5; 30.2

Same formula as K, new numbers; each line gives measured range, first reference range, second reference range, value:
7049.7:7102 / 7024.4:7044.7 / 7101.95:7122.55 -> 1.4 angstrom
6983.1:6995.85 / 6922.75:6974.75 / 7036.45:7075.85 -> 0.8 angstrom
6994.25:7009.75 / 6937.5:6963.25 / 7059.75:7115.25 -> -0.3 angstrom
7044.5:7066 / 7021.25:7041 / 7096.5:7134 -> 0.1 angstrom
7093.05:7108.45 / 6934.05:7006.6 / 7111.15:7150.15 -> 0.1 angstrom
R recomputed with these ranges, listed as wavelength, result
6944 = 29.8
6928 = 28.7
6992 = 28.5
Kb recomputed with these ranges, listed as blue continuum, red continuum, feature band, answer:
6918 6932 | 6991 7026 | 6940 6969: -0.06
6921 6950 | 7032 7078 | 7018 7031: 0.03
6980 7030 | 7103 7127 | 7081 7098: 0.06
